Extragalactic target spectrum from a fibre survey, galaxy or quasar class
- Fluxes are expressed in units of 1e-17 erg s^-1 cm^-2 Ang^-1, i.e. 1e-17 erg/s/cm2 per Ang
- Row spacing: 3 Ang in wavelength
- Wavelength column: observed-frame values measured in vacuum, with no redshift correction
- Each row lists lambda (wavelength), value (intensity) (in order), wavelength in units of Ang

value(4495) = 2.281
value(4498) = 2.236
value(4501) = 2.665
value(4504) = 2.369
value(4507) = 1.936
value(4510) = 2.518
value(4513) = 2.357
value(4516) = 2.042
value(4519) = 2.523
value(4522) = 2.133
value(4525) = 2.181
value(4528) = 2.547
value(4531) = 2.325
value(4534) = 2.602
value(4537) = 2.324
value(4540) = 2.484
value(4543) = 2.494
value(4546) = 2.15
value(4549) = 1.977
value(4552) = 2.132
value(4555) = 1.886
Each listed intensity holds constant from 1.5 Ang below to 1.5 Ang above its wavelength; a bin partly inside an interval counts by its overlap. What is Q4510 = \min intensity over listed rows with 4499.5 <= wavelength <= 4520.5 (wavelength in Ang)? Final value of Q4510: 1.936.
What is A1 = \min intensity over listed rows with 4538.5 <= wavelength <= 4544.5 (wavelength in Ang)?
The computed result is 2.484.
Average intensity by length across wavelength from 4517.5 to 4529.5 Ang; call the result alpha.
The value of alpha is 2.35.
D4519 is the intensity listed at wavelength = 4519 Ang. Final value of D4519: 2.523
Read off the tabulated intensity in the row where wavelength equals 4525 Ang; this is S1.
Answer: 2.181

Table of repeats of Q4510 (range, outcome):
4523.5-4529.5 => 2.181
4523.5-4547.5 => 2.15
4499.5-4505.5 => 2.369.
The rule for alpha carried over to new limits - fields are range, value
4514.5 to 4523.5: 2.23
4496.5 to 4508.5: 2.3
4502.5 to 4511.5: 2.27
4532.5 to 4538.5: 2.46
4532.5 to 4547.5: 2.41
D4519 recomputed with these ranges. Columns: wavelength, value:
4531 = 2.325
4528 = 2.547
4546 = 2.15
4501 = 2.665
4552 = 2.132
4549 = 1.977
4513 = 2.357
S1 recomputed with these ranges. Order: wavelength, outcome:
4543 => 2.494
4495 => 2.281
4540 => 2.484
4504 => 2.369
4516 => 2.042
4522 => 2.133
